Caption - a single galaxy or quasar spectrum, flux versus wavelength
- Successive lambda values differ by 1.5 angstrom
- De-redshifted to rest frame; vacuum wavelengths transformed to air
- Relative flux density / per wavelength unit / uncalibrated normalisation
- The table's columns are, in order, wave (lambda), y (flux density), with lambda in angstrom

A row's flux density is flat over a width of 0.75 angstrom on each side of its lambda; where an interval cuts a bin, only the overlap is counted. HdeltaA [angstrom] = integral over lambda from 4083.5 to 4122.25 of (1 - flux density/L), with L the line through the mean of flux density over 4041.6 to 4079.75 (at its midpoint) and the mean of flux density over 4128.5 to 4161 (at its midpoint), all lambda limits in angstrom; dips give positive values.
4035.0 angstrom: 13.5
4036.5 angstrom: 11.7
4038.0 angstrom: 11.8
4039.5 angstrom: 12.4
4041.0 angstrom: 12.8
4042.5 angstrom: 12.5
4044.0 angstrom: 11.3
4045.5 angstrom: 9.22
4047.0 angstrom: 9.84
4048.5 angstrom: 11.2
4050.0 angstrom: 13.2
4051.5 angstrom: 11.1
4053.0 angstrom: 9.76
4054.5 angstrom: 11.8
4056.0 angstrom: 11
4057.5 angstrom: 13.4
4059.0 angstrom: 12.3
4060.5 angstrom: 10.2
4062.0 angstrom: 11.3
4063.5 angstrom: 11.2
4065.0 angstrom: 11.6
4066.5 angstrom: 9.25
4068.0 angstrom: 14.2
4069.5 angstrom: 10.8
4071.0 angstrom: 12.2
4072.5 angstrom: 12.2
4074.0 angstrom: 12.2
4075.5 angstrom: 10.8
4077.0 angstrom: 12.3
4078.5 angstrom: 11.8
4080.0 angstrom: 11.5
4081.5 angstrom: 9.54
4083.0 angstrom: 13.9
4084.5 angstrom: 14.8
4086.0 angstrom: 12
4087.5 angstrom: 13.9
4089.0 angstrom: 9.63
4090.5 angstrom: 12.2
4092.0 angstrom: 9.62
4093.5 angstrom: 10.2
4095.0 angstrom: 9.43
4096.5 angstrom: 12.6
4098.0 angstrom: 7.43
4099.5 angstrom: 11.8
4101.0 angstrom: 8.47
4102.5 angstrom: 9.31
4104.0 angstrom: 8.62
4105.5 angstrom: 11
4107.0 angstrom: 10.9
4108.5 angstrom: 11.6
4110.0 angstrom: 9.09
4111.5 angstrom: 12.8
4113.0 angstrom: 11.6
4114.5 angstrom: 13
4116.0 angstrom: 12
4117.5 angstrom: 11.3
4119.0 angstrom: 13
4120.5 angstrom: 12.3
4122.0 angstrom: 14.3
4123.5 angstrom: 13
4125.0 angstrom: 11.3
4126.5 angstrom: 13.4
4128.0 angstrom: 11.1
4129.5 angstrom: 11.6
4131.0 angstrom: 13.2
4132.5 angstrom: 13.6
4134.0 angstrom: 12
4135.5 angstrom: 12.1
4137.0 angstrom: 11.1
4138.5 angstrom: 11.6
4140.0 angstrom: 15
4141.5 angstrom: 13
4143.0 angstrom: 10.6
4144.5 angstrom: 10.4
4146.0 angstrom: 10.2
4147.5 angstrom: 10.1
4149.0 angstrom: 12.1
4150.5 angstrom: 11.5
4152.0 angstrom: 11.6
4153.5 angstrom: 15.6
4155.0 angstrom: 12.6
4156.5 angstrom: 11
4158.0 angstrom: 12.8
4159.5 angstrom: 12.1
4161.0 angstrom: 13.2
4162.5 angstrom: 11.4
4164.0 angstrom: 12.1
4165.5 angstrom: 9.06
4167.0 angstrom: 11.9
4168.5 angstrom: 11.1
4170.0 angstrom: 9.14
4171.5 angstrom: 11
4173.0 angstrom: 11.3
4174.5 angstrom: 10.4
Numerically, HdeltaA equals 1.8 angstrom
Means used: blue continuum 11.5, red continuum 12.1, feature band 11.2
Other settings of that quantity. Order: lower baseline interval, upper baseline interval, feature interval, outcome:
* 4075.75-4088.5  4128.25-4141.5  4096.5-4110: 2.6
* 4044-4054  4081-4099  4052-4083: -1.4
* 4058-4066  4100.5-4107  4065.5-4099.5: -3.3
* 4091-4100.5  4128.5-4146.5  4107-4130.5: -1.8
